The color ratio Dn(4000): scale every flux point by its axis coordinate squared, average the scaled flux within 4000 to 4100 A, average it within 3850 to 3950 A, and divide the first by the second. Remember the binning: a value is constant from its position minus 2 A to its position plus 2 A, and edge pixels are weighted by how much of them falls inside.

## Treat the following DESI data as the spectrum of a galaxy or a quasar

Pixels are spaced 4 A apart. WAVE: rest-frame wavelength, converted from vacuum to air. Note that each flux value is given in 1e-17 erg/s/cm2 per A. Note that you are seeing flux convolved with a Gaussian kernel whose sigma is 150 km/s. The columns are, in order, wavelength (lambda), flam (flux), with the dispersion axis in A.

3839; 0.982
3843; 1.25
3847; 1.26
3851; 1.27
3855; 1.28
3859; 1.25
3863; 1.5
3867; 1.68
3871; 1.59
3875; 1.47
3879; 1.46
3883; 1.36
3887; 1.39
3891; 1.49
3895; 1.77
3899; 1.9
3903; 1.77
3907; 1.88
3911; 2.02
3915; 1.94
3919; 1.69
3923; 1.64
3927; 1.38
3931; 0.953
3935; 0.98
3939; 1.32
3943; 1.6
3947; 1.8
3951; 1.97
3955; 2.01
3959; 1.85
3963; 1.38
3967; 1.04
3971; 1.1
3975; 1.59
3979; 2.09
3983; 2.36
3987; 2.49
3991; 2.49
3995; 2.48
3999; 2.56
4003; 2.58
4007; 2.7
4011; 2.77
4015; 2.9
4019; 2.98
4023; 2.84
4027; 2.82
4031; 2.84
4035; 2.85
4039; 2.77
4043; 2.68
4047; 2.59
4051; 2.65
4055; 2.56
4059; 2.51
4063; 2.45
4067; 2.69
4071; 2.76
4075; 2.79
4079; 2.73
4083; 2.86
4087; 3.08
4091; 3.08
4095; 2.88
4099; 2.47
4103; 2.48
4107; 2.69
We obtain 1.93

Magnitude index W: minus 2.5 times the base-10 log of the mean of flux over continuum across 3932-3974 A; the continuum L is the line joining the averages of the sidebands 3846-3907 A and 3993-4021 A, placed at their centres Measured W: 0.43 mag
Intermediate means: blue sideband 1.51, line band 1.49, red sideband 2.71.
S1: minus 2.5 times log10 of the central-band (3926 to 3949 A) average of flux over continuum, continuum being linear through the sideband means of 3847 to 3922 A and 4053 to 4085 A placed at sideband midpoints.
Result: 0.38 mag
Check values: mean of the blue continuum 1.59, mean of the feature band 1.34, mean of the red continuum 2.67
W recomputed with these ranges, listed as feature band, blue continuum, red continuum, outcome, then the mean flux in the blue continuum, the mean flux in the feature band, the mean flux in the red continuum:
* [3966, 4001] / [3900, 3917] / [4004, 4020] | 0.250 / 1.9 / 2.05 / 2.81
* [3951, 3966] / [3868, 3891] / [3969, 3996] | 0.117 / 1.47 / 1.73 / 2.07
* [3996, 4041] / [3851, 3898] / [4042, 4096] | -0.155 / 1.48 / 2.78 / 2.73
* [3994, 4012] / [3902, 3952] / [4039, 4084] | -0.188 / 1.6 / 2.62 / 2.66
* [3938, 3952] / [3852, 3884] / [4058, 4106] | 0.143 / 1.45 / 1.68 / 2.74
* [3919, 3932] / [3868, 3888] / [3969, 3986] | 0.162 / 1.47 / 1.41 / 1.83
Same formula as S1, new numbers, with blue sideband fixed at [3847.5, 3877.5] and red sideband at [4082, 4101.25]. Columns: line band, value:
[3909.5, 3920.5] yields -0.078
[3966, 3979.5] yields 0.443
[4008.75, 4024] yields -0.197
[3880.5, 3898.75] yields 0.042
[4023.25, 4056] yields -0.080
